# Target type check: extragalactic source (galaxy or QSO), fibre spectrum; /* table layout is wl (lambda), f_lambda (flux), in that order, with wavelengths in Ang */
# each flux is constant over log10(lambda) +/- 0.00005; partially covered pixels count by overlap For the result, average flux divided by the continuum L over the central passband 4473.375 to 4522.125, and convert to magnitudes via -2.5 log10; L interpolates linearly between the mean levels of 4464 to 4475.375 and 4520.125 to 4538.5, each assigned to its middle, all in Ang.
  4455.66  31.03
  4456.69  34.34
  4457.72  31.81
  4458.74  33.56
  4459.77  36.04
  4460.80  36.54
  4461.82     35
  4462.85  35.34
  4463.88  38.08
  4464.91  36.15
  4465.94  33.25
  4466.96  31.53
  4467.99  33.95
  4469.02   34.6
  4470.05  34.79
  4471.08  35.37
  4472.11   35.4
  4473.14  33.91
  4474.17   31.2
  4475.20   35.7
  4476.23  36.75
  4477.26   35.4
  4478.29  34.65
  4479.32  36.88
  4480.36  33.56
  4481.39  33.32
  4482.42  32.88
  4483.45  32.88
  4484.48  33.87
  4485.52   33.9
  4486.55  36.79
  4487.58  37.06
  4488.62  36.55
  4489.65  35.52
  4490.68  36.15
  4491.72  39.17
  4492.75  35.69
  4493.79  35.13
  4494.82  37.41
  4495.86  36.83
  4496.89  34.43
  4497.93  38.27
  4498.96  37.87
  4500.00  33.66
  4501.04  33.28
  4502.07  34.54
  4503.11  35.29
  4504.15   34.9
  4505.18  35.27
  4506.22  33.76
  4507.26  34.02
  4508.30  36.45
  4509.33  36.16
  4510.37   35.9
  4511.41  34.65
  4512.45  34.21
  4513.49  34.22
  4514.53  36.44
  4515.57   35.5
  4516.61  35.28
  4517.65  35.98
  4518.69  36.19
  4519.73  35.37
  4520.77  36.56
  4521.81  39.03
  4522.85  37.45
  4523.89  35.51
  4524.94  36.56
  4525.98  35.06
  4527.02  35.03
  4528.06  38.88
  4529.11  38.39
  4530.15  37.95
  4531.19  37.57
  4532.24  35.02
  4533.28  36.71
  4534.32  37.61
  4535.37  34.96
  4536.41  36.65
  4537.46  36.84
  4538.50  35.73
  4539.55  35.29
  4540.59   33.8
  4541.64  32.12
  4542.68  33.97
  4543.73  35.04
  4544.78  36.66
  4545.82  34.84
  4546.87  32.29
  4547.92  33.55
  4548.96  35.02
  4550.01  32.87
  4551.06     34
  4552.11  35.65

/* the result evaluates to 0.00 mag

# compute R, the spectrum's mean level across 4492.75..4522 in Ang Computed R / 35.6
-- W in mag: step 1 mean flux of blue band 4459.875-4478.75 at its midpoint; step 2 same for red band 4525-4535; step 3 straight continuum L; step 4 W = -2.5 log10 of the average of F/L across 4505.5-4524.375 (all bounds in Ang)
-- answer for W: 0.02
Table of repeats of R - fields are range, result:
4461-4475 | 34.6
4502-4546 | 35.8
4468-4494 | 35.1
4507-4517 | 35.3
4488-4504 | 36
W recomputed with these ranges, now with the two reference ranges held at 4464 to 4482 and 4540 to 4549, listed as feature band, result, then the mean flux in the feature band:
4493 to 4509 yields -0.032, 35.4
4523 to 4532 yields -0.079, 36.8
